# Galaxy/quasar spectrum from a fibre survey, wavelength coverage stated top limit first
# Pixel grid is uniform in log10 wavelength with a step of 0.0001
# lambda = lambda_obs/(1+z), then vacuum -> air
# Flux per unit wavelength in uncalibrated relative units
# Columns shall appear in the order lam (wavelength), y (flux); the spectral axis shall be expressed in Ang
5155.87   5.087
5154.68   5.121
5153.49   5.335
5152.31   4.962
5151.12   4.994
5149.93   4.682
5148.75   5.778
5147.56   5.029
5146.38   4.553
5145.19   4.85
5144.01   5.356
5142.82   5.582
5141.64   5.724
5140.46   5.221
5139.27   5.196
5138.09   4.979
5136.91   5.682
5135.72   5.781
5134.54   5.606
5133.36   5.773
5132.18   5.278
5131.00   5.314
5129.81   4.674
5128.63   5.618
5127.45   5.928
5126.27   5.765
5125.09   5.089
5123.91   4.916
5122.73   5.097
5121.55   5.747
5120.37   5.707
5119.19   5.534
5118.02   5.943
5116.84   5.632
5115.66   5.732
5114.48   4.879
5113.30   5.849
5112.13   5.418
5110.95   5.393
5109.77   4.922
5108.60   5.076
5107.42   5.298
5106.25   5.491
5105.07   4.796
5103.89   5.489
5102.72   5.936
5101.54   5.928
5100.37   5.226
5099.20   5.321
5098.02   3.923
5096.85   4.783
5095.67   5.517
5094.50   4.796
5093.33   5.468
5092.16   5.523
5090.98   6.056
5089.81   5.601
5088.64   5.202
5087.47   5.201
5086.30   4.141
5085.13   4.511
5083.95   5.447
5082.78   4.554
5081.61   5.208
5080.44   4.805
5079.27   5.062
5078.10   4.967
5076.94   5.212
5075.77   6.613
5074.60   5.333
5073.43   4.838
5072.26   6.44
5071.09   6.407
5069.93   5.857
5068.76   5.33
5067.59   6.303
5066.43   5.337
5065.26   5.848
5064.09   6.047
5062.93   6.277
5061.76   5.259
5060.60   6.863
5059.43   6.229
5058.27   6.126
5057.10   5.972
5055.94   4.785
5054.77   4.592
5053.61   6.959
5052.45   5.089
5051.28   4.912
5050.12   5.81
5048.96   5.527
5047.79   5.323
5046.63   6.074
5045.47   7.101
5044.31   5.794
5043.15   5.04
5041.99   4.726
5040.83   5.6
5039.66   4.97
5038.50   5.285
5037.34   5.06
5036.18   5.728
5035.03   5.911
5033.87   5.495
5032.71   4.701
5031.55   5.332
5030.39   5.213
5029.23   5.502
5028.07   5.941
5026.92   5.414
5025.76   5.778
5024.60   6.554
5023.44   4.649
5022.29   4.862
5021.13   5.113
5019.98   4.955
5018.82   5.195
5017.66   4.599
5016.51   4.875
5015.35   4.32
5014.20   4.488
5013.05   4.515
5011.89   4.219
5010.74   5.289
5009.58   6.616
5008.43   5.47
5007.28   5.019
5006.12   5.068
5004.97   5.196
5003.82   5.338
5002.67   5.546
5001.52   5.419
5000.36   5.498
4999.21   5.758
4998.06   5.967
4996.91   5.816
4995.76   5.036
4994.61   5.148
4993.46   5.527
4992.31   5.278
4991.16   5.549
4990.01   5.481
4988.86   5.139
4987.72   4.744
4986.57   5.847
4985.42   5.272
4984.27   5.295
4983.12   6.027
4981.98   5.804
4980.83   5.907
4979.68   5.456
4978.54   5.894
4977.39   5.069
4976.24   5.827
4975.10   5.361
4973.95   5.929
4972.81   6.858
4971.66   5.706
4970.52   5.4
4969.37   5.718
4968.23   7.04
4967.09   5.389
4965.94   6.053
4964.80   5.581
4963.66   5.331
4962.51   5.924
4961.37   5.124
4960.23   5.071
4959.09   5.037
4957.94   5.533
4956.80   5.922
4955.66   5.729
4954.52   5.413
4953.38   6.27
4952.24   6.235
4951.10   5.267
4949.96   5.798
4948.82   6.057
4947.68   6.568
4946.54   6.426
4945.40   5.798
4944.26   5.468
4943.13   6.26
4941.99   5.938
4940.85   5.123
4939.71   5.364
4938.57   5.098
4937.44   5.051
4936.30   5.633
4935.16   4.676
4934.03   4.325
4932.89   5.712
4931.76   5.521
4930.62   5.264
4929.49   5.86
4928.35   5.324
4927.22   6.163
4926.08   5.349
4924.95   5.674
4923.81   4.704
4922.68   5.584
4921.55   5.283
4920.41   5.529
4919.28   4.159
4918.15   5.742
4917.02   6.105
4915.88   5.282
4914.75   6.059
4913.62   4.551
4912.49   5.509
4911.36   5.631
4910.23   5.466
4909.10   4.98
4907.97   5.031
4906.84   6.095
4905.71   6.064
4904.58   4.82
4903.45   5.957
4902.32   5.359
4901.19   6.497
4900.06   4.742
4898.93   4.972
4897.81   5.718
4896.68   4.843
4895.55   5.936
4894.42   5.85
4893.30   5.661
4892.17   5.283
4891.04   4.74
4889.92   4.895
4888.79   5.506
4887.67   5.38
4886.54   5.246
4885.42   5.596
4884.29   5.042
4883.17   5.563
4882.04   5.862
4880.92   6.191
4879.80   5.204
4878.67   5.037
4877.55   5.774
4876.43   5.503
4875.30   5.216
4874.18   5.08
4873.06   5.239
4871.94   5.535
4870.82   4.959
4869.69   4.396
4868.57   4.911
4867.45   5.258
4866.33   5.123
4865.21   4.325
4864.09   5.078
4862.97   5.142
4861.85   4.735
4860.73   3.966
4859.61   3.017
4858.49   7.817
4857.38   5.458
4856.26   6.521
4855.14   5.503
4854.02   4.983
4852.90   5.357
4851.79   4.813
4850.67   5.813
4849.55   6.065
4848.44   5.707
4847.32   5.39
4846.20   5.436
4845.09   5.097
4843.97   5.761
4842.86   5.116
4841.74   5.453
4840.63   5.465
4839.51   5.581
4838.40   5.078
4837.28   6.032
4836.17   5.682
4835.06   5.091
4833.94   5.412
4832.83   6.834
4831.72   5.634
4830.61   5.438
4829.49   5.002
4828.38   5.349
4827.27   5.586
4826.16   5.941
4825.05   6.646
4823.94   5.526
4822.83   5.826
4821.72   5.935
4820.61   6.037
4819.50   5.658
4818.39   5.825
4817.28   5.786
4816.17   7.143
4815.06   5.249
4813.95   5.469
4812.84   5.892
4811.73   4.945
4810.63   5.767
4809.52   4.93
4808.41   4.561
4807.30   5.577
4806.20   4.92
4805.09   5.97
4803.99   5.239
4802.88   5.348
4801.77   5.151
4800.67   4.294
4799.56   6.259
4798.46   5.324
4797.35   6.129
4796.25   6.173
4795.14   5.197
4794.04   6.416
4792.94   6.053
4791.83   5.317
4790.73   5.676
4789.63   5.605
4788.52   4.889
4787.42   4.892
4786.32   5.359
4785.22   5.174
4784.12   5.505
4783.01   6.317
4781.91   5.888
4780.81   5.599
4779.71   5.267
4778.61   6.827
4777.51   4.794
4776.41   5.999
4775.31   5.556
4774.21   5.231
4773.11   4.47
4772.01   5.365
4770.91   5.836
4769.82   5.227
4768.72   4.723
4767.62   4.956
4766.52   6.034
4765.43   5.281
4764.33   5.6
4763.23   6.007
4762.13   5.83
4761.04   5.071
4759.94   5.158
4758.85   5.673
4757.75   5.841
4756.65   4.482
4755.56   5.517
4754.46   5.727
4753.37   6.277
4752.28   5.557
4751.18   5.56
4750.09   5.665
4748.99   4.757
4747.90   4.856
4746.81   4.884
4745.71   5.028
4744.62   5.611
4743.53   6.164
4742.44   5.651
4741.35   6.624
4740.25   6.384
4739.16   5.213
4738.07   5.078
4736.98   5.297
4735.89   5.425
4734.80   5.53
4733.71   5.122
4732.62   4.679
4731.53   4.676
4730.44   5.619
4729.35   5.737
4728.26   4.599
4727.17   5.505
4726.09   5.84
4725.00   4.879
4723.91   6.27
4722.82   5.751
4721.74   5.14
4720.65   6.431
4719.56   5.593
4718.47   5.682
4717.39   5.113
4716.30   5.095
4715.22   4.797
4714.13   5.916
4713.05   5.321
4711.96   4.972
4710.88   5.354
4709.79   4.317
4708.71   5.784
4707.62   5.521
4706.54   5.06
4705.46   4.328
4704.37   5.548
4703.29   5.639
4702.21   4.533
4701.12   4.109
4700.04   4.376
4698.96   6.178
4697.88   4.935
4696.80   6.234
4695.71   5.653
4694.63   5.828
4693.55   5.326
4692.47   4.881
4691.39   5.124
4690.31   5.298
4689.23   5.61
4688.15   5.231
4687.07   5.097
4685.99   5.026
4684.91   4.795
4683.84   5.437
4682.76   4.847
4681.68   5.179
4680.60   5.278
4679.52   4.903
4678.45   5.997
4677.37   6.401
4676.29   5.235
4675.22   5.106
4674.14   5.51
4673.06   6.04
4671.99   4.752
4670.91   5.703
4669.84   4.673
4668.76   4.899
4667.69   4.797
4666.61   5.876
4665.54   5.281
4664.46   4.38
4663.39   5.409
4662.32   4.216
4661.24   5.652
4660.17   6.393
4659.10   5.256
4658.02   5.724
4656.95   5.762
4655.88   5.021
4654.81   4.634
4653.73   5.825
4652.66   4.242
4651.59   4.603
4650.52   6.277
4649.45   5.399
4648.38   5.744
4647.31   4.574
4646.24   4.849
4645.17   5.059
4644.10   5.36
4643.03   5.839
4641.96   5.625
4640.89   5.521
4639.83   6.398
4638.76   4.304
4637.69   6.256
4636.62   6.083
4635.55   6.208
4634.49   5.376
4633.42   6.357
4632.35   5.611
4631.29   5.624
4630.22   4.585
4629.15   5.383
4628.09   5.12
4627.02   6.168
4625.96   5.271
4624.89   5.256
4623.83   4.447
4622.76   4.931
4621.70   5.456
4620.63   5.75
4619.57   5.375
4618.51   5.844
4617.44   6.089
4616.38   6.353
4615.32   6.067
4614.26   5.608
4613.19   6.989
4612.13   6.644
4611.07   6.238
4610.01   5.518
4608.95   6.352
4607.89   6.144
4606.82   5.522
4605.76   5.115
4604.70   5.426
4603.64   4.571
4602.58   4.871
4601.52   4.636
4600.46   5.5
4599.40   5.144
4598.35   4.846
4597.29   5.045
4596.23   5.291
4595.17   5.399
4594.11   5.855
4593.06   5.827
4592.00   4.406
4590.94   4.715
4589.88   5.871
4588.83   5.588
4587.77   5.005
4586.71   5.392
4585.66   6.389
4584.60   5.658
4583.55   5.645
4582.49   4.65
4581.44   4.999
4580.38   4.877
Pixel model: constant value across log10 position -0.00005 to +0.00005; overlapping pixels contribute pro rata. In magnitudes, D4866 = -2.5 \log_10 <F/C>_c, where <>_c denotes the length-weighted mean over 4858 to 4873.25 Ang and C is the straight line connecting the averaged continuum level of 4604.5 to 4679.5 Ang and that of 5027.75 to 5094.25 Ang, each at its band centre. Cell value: 0.12 mag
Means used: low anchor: 5.5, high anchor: 5.51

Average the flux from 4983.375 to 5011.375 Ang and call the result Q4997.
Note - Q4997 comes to 5.43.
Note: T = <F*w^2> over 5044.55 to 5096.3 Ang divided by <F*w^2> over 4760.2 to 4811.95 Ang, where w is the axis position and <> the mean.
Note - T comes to 1.14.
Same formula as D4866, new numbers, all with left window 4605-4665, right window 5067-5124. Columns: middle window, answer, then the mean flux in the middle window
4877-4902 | 0.00 mag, 5.43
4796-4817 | 0.00 mag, 5.49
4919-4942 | 0.02 mag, 5.3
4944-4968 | -0.06 mag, 5.73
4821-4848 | -0.03 mag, 5.6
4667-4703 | 0.05 mag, 5.25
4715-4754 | 0.01 mag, 5.45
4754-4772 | 0.01 mag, 5.43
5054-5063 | -0.07 mag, 5.76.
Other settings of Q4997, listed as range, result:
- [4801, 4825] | 5.57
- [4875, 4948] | 5.45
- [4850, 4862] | 5.3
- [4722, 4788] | 5.46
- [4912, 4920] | 5.35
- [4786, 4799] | 5.59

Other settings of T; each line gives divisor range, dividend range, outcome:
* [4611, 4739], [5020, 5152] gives 1.19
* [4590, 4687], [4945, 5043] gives 1.17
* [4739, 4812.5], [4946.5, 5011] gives 1.12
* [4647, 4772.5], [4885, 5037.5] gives 1.13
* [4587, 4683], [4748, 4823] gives 1.08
